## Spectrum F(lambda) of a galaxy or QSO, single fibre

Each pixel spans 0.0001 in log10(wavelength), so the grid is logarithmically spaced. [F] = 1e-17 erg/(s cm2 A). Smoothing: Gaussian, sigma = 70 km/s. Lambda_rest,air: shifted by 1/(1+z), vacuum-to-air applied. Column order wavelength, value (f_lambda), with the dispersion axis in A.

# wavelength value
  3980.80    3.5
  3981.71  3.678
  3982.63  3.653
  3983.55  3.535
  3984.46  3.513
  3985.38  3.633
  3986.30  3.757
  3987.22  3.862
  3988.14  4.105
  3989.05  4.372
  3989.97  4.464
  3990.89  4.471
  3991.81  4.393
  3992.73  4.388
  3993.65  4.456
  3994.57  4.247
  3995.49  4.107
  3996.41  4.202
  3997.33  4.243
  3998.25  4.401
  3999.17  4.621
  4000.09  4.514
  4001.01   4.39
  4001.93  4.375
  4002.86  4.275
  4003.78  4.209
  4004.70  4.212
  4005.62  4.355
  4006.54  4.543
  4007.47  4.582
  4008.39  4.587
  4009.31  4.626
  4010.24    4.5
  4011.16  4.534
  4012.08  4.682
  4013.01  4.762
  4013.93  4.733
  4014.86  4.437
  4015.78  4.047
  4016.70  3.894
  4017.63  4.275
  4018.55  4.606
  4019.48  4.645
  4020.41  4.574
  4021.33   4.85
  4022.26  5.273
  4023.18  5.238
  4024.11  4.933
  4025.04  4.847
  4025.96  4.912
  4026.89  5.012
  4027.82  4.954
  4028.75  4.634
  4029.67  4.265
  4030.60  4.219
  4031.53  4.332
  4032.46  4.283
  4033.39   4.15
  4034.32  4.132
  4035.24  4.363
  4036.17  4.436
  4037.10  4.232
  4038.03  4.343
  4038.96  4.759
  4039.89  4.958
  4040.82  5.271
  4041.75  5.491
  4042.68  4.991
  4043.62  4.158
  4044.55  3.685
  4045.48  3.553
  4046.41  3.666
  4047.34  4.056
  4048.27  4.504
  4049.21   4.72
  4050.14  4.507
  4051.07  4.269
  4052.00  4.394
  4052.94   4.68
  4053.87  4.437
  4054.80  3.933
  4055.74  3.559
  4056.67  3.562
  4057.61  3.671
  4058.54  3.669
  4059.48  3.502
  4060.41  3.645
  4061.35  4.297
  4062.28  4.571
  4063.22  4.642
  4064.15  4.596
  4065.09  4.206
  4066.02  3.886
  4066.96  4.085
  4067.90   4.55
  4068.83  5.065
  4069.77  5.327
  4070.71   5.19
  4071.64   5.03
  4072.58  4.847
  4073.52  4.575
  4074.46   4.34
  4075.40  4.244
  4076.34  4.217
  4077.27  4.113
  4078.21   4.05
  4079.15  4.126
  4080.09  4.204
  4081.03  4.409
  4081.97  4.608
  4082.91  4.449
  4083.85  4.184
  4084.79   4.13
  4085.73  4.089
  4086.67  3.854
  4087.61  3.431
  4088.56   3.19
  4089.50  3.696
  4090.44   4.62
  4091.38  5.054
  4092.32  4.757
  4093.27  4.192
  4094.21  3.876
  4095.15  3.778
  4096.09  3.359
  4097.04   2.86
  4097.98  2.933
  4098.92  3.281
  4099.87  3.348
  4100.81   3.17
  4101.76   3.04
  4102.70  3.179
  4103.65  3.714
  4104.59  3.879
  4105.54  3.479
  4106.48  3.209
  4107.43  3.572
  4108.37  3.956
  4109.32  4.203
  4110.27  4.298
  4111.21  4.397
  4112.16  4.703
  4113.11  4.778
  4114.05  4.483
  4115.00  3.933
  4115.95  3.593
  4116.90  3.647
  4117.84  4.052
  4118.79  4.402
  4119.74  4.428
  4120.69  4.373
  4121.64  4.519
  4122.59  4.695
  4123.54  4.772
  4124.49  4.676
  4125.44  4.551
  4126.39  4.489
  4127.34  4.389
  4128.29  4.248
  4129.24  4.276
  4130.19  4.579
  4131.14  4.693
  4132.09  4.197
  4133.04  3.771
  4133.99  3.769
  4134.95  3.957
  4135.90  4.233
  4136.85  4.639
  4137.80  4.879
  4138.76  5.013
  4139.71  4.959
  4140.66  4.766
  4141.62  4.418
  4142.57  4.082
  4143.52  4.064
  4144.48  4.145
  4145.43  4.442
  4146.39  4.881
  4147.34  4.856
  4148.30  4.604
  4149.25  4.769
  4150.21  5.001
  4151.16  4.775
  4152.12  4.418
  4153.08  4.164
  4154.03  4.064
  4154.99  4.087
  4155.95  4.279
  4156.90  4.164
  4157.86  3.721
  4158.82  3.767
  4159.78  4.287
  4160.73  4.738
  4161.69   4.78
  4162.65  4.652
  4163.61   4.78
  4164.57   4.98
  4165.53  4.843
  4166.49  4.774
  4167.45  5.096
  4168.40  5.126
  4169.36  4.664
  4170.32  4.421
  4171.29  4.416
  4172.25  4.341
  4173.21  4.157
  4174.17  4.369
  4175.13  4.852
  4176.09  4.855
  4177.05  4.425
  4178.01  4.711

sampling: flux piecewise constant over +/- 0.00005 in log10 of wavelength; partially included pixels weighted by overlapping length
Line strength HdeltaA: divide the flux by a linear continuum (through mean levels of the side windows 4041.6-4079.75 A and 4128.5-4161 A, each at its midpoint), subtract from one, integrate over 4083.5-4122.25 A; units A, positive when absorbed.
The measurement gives 4.01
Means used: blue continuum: 4.3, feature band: 3.9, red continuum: 4.39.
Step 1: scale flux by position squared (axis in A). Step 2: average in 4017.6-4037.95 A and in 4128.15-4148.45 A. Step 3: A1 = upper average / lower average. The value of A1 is 1.0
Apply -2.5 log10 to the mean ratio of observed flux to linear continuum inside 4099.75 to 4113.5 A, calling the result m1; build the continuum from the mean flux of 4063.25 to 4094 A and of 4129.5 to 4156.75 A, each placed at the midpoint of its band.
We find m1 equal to 0.16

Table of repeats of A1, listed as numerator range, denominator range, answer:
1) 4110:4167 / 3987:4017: 1.08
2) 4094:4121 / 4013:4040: 0.86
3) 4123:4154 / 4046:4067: 1.13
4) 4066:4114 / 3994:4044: 0.93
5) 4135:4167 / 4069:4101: 1.13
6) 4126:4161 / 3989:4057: 1.05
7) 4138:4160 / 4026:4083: 1.06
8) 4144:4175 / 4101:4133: 1.11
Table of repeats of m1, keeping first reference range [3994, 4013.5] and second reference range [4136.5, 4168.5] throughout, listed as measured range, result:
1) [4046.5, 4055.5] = 0.032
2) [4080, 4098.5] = 0.134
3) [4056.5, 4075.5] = 0.027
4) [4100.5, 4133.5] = 0.099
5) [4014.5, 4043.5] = -0.041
